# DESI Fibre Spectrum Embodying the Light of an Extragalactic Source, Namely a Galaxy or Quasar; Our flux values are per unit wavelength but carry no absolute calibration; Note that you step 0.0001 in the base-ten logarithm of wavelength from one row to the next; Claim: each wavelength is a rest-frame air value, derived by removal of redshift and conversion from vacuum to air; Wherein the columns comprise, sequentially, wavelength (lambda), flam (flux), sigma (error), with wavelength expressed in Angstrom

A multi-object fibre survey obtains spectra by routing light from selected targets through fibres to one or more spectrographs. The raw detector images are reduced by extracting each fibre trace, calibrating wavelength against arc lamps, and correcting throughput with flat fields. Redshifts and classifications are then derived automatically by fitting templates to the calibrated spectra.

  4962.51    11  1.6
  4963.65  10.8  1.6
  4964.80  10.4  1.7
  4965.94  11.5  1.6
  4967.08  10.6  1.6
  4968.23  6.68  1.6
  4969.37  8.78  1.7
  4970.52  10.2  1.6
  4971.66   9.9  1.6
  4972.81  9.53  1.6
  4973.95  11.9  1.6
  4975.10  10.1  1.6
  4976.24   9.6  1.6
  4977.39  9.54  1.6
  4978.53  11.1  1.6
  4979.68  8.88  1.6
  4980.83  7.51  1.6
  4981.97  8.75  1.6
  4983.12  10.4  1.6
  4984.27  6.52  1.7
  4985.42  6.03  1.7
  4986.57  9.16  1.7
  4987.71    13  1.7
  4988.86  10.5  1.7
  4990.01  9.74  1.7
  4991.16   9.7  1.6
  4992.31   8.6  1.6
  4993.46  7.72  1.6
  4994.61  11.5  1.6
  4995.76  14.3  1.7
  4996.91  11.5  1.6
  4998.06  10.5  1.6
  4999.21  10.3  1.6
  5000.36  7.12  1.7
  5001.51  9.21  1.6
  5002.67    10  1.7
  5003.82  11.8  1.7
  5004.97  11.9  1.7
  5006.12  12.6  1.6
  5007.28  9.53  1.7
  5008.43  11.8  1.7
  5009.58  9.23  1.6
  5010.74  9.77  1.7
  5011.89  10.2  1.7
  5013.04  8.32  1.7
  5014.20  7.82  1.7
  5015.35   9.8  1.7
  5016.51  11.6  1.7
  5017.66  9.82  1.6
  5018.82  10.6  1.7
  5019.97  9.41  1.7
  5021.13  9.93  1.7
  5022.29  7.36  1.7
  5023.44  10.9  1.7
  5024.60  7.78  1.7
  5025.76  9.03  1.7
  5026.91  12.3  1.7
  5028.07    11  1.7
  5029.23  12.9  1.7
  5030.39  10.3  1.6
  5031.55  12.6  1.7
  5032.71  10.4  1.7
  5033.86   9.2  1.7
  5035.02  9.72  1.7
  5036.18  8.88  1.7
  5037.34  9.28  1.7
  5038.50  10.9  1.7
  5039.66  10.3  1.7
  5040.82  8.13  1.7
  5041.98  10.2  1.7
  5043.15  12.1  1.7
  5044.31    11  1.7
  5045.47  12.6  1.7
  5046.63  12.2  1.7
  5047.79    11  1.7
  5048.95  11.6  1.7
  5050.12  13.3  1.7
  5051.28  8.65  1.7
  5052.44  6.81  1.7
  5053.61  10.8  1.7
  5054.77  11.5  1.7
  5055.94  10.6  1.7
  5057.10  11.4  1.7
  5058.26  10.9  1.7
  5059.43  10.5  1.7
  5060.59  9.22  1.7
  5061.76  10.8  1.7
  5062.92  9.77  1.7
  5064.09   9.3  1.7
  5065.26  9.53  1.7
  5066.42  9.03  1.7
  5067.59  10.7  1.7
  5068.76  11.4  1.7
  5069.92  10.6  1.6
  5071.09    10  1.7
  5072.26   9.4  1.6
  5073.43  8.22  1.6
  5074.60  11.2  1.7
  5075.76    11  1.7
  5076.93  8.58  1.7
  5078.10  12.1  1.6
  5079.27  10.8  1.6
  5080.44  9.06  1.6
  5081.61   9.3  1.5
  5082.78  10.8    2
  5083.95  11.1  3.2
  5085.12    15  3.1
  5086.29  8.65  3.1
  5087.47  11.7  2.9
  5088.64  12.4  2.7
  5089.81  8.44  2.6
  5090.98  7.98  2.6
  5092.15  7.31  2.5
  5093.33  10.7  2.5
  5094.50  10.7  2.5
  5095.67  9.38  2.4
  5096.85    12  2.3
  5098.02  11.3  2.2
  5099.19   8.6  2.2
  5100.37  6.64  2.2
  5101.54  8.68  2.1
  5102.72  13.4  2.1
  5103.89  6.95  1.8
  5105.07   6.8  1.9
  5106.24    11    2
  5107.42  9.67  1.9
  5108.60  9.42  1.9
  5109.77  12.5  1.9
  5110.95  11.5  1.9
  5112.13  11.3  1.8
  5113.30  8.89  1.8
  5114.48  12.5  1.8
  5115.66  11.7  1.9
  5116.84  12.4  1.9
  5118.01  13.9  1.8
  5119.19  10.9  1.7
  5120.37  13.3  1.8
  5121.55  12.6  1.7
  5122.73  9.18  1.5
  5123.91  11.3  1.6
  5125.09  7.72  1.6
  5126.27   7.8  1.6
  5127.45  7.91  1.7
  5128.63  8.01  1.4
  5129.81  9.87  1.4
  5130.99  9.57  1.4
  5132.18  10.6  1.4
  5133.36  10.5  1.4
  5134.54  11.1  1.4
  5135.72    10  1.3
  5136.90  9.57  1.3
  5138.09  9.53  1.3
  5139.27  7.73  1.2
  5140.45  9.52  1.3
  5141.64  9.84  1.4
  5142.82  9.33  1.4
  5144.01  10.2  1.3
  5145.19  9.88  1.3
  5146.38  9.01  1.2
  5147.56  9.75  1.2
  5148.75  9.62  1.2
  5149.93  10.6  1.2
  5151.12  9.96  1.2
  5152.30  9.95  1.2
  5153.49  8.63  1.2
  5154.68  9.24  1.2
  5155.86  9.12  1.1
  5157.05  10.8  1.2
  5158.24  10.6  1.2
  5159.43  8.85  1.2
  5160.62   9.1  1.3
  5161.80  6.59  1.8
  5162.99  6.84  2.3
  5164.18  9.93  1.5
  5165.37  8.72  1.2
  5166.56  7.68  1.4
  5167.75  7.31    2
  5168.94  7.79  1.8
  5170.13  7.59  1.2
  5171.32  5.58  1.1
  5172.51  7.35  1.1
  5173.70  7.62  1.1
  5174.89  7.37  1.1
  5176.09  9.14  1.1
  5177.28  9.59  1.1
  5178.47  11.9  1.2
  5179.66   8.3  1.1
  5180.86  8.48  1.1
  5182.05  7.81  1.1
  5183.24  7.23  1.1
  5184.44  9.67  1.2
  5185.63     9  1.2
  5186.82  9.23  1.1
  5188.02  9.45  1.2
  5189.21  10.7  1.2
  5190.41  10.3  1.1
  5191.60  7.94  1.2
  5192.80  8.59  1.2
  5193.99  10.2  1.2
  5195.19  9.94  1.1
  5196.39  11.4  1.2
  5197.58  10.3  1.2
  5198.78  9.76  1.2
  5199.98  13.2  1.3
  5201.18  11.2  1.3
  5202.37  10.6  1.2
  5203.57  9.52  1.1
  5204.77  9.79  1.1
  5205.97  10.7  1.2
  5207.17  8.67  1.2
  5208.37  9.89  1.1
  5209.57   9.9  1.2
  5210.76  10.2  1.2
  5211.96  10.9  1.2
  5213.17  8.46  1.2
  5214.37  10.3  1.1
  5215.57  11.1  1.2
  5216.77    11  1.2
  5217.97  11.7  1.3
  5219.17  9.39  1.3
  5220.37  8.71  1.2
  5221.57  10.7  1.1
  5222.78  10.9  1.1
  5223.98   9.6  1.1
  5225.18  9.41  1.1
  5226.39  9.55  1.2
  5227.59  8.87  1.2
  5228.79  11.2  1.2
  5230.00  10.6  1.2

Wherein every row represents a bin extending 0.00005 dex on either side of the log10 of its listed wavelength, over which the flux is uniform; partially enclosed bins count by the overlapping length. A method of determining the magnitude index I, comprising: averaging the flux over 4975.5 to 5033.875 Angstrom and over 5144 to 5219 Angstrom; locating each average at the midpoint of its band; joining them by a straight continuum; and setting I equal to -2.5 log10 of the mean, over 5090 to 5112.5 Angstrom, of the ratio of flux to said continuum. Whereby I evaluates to -0.01 mag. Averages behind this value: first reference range 9.99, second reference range 9.39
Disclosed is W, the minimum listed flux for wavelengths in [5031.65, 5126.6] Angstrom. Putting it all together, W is 6.64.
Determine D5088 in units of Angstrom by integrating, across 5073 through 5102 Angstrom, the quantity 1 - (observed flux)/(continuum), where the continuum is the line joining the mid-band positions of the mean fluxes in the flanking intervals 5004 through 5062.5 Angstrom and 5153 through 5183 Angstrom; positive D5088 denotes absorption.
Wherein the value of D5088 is -1.42 Angstrom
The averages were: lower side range 10.4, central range 10.1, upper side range 8.46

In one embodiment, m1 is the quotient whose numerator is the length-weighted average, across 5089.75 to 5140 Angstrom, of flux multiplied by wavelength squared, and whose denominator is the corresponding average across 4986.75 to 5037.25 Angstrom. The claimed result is 1.0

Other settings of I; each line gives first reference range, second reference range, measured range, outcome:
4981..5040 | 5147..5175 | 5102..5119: -0.191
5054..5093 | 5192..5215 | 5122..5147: 0.084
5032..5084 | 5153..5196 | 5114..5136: -0.126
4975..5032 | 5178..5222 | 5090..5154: -0.004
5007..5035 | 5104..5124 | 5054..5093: 0.035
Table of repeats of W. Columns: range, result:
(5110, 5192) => 5.58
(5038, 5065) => 6.81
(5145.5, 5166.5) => 6.59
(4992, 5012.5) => 7.12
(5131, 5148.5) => 7.73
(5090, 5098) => 7.31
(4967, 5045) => 6.03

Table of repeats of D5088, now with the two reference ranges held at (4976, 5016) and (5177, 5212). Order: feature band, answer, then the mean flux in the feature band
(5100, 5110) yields 0.4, 9.41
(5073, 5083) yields -0.3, 10.1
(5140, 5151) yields 0.1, 9.76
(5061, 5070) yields -0.3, 10.1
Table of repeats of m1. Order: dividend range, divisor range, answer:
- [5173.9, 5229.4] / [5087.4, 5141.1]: 1.01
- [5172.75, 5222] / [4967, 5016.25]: 1.08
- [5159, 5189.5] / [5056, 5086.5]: 0.84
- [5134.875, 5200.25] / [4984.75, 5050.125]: 0.94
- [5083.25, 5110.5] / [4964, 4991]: 1.10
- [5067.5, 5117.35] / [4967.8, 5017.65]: 1.09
